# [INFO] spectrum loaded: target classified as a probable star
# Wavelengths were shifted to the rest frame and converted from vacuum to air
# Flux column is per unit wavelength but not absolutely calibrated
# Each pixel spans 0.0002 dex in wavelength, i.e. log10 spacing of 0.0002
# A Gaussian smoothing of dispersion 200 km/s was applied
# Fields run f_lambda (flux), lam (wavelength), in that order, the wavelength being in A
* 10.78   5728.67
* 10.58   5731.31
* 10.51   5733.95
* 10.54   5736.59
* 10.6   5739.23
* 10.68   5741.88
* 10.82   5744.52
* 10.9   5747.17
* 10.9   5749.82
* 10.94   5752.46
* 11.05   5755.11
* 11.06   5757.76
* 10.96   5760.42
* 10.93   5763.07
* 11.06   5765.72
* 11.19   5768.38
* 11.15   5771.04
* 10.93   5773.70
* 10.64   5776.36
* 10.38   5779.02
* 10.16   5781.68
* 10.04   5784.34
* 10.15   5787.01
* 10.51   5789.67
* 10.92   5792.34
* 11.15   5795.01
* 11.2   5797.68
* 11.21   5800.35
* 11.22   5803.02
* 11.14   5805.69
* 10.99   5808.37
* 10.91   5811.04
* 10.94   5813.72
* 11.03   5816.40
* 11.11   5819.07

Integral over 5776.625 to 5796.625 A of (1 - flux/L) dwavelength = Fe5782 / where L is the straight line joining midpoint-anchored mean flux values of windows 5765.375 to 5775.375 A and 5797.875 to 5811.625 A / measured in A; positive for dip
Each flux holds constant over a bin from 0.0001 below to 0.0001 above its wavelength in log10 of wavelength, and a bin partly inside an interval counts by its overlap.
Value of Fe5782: 1.07 A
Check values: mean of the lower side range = 11.1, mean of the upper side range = 11.1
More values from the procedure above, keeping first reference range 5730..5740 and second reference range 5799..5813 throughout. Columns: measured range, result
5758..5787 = 0.3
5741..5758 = -0.4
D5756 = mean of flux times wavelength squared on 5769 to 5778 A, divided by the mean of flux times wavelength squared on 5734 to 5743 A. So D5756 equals 1.04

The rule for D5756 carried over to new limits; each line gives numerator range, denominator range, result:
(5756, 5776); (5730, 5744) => 1.05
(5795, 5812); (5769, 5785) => 1.06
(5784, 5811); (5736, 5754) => 1.03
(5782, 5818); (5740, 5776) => 1.01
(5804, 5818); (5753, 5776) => 1.02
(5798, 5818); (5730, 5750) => 1.06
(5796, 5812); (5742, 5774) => 1.03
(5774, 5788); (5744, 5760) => 0.95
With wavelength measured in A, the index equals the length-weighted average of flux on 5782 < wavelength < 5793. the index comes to 10.4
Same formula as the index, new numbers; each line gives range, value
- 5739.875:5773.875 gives 11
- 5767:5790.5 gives 10.6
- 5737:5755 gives 10.8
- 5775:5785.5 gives 10.3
